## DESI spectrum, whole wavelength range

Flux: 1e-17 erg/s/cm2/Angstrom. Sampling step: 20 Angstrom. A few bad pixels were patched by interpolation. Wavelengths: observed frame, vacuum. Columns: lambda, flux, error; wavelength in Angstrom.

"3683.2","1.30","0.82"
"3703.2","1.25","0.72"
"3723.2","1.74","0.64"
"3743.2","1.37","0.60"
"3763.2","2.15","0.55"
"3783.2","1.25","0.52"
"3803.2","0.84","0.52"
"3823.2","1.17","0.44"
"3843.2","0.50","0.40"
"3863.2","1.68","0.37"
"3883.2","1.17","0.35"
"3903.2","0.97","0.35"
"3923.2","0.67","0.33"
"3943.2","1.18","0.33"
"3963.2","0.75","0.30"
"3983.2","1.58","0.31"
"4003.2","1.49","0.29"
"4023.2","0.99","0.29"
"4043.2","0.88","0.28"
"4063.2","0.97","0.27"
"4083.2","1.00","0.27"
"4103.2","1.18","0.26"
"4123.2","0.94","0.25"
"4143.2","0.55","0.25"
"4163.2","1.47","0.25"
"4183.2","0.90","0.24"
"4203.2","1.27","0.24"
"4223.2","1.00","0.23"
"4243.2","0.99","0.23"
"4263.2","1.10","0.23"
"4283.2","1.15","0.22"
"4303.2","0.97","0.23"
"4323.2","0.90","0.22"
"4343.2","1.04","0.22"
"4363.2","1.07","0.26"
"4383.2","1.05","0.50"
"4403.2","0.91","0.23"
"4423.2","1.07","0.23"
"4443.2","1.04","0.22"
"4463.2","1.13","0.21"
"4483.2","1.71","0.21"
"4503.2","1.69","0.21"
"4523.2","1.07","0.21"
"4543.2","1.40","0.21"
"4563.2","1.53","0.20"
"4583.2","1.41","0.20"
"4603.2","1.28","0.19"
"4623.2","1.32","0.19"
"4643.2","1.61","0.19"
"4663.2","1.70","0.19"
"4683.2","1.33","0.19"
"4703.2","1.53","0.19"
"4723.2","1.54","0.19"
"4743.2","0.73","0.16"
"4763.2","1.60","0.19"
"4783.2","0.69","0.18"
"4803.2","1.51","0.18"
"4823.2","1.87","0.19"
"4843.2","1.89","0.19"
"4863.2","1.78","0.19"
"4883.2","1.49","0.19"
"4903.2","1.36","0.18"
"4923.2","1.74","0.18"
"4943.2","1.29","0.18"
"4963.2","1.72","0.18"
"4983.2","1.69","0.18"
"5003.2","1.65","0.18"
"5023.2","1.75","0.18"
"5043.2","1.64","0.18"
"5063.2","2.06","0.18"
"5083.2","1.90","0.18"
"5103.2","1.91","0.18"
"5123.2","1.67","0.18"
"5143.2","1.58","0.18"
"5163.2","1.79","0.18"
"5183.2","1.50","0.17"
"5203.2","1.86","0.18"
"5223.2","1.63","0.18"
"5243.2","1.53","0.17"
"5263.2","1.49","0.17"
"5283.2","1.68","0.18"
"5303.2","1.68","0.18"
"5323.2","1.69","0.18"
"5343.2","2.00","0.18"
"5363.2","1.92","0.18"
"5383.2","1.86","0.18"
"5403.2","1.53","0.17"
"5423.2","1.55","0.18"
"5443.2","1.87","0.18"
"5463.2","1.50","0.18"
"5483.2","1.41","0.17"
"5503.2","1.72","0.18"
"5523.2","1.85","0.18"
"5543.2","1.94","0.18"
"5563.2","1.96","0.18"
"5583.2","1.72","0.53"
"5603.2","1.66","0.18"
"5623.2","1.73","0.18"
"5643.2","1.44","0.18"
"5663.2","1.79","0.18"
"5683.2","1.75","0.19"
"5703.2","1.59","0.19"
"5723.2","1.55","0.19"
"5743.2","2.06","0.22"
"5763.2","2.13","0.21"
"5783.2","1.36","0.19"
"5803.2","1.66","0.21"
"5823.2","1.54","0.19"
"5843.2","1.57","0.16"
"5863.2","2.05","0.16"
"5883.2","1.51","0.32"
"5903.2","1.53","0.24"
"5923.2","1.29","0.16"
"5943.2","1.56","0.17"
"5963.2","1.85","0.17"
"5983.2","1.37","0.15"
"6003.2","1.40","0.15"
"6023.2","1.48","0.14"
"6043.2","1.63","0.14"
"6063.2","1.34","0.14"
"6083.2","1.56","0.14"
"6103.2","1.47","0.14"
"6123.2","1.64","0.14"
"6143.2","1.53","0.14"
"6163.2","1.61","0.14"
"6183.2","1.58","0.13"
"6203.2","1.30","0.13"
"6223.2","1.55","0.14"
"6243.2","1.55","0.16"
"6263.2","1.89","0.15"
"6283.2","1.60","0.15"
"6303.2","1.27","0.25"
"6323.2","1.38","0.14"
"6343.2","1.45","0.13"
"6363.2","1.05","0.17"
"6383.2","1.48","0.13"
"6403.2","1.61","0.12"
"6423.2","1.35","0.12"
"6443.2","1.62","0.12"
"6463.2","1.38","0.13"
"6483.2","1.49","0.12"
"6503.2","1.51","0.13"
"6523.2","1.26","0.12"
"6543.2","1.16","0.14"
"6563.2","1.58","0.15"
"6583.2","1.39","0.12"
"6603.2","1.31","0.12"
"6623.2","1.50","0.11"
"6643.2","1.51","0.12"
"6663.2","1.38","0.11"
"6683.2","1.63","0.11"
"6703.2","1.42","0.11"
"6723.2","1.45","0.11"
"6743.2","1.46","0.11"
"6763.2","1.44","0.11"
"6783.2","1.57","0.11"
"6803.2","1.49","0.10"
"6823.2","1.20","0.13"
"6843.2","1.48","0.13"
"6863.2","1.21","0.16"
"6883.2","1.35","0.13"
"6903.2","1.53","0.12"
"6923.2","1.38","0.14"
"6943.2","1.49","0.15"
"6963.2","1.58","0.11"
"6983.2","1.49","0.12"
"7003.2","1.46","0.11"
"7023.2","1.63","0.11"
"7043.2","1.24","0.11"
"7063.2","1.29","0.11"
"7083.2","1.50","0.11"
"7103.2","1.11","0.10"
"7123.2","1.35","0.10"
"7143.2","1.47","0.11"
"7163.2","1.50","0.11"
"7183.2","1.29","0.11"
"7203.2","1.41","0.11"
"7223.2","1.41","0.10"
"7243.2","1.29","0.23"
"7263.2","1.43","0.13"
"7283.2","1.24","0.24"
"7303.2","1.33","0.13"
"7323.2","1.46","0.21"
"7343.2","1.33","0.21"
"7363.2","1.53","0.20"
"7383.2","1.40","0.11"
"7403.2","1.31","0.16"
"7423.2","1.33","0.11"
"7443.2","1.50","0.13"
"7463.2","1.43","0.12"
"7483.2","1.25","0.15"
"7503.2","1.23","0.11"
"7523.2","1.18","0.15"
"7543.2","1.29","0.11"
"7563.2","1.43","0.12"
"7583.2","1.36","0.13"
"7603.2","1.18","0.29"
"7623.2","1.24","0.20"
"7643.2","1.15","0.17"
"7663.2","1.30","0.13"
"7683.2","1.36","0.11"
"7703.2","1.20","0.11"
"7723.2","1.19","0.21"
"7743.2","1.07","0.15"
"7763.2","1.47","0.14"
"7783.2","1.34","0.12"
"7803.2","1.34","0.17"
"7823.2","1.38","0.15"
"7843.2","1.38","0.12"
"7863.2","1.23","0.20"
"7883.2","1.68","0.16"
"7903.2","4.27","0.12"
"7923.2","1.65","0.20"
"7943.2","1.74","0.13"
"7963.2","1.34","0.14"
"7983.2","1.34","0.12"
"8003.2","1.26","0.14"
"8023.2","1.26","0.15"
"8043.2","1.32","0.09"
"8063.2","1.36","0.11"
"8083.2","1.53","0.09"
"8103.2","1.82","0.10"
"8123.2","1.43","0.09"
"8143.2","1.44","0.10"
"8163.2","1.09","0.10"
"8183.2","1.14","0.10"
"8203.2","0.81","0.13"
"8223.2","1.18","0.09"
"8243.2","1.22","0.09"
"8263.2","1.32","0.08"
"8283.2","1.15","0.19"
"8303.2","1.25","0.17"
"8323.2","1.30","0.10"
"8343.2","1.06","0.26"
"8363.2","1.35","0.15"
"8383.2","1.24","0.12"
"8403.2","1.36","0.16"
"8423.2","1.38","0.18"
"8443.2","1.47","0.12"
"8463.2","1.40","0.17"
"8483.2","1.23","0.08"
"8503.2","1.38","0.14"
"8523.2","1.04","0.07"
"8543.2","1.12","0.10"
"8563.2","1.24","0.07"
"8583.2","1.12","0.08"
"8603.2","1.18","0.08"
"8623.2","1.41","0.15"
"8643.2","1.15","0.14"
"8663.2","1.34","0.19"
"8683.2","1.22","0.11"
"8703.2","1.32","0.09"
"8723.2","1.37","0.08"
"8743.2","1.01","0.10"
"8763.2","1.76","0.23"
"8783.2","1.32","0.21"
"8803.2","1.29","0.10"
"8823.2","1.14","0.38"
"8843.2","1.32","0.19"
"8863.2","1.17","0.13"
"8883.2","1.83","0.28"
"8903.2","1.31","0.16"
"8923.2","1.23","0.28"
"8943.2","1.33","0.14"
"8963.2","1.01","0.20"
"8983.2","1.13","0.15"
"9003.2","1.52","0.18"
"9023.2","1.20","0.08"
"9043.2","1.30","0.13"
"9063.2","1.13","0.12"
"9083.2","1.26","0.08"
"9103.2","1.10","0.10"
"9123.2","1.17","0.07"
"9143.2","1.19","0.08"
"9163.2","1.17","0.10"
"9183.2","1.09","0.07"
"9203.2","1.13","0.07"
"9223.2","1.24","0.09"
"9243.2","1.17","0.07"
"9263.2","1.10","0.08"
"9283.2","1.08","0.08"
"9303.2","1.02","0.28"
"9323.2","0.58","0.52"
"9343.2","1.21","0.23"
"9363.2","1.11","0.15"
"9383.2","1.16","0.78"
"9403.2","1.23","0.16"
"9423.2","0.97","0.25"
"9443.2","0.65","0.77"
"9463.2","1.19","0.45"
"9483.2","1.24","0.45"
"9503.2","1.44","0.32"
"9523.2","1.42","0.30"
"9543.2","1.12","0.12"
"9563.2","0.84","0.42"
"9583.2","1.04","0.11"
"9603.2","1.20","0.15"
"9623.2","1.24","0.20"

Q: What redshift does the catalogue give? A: 0.205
